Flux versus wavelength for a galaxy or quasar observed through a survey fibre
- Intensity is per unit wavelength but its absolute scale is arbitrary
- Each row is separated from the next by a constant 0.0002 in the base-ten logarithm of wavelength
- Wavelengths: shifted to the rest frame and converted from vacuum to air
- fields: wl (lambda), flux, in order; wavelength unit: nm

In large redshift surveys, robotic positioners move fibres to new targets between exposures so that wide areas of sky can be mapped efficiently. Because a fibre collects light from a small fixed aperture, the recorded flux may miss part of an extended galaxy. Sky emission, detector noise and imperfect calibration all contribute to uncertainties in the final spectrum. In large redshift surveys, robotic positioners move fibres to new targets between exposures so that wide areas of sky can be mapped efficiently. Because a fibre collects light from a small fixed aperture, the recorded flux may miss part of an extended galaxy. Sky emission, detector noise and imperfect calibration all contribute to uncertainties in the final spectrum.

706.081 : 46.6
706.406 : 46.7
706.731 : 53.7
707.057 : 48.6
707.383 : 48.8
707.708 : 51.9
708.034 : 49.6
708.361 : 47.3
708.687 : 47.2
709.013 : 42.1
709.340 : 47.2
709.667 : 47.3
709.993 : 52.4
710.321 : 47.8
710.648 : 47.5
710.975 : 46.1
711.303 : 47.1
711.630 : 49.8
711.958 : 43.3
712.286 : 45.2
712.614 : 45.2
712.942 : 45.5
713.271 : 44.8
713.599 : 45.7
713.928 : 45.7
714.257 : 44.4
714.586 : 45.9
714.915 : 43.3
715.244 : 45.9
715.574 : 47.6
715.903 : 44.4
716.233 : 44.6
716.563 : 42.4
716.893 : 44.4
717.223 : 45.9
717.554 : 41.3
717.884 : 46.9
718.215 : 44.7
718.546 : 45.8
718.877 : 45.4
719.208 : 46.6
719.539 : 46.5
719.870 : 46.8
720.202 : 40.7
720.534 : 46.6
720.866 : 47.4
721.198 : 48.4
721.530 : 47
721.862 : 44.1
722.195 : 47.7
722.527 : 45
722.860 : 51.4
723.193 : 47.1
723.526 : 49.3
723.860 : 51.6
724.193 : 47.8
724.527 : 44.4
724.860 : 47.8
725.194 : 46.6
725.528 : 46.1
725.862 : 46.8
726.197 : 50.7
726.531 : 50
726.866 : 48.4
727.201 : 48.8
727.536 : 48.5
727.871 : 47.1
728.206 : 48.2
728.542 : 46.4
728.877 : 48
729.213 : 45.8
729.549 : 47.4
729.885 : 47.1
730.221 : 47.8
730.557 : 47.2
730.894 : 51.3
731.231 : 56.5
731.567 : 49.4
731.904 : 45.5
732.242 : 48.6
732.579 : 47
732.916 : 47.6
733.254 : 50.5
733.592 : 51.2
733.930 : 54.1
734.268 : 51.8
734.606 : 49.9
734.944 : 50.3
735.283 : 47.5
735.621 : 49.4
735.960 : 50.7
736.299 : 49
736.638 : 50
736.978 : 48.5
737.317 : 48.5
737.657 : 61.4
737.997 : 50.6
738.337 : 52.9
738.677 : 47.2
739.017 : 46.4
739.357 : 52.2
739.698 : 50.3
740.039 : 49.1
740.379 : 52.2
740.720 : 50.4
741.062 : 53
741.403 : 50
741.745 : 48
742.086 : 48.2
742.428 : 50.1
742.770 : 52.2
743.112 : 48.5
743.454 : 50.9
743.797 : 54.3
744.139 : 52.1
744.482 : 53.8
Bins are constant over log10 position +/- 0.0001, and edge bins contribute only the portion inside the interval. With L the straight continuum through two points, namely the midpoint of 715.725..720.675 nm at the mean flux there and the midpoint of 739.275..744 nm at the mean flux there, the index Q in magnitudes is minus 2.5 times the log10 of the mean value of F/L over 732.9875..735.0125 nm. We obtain -0.05 mag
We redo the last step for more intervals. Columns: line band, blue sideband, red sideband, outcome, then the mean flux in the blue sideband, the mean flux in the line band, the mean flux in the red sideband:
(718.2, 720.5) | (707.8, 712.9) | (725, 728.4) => 0.05 mag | 47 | 45.3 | 48.1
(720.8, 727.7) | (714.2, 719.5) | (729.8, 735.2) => -0.01 mag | 45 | 47.9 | 49.7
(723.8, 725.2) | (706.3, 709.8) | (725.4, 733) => 0.02 mag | 48.2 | 47.5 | 48.3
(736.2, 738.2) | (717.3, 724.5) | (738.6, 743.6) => -0.05 mag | 46.5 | 51.4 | 50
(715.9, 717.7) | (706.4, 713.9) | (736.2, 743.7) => 0.10 mag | 47.4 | 43.8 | 50.5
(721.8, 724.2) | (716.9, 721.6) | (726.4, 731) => -0.04 mag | 45.6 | 48.2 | 47.9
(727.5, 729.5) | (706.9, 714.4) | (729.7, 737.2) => 0.04 mag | 47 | 47.3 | 49.6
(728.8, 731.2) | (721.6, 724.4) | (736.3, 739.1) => 0.02 mag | 47.9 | 48.3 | 50.7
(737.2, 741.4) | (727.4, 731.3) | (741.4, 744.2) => -0.03 mag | 48.2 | 51.2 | 50.5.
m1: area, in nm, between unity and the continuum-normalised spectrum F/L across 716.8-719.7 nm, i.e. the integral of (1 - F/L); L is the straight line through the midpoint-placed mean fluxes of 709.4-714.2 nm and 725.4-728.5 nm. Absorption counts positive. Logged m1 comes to 0.12 nm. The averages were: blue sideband 46.6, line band 45.3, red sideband 48.2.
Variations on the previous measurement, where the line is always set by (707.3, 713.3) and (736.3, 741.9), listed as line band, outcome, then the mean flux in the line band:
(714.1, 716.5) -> 0.14 nm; 45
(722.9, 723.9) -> -0.01 nm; 49.3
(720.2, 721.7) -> 0.06 nm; 46.6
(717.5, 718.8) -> 0.08 nm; 45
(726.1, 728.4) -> 0.02 nm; 48.7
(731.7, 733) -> 0.07 nm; 47.2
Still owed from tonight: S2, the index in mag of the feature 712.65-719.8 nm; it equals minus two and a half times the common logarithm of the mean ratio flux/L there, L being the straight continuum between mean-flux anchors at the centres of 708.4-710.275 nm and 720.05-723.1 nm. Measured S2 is 0.04 mag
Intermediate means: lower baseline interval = 47.3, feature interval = 45.2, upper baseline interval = 46.5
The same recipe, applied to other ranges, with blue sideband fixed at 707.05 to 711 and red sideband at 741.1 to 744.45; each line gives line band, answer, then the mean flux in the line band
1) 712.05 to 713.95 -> 0.07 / 45.2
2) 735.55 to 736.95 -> 0.01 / 49.6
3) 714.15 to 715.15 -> 0.09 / 44.7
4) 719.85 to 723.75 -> 0.05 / 46.9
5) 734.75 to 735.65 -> 0.02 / 49.1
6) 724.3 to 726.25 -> 0.06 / 46.9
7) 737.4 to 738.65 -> -0.07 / 53.6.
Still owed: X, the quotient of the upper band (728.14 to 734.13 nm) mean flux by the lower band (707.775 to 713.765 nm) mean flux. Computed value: 1.04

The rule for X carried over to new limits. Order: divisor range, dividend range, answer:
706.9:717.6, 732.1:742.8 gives 1.09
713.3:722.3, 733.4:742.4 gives 1.11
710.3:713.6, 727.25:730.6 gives 1.03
